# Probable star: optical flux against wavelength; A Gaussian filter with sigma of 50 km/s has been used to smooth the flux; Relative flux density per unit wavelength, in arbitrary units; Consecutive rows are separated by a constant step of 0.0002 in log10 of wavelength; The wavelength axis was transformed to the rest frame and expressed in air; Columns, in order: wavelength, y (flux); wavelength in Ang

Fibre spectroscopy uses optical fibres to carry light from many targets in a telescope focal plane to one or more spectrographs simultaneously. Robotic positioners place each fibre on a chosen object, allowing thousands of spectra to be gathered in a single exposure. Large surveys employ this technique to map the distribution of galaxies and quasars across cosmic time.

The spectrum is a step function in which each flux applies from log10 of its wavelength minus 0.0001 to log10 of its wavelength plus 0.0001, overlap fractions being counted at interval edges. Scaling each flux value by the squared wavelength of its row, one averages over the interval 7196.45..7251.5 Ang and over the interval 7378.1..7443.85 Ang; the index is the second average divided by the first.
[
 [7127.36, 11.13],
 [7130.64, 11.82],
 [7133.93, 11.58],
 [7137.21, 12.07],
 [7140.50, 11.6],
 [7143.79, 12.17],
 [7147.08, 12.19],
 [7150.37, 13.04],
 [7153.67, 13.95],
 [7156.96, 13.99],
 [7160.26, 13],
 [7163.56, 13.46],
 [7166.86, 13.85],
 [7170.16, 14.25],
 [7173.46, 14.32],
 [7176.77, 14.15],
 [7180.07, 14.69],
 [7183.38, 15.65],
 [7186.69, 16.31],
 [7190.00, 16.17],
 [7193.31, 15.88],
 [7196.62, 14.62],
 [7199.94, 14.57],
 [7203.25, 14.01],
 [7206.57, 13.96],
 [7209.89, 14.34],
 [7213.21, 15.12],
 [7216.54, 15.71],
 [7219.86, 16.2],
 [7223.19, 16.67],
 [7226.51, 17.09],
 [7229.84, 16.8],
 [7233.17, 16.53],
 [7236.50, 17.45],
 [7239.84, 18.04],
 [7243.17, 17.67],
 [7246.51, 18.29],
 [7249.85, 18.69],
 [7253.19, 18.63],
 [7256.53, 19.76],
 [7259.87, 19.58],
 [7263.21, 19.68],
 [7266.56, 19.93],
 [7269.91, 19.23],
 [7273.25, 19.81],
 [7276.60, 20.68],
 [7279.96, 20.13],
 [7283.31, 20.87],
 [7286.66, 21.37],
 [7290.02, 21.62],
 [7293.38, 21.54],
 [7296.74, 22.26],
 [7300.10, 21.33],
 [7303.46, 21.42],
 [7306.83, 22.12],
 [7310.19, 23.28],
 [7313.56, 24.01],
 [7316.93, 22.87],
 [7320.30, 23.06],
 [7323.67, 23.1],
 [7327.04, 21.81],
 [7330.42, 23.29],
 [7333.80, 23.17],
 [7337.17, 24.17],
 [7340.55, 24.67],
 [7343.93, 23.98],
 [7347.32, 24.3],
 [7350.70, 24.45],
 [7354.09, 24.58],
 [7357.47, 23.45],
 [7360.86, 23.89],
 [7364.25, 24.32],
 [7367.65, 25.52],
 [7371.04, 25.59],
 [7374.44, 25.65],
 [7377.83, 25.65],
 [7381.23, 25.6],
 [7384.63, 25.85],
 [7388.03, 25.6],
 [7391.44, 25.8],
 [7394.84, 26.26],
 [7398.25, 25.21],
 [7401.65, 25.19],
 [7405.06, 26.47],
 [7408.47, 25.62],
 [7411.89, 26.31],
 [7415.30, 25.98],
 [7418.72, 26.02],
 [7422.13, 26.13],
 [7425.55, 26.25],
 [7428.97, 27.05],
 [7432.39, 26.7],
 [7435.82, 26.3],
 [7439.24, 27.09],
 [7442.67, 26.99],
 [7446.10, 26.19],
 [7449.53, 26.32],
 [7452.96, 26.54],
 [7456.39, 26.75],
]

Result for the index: 1.69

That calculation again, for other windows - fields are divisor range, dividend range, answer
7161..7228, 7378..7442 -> 1.84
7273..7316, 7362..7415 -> 1.21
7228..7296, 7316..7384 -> 1.28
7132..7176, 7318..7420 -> 2.02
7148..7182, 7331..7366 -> 1.83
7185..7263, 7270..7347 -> 1.37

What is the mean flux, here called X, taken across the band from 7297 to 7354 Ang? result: 23.2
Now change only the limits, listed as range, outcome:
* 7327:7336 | 23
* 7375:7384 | 25.7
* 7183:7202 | 15.5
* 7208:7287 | 18.2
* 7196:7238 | 15.6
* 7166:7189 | 14.8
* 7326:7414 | 24.9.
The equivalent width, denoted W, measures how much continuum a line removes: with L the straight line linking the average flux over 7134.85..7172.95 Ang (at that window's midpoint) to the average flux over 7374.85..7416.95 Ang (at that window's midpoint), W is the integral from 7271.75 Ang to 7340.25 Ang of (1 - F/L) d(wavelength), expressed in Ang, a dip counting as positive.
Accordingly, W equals -3.55 Ang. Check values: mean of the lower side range 13.1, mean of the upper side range 25.8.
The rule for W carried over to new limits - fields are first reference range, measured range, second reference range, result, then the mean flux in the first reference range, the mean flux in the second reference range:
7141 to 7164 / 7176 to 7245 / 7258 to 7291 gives 2.59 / 13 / 20.3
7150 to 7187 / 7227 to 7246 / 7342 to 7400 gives 0.52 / 14.2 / 25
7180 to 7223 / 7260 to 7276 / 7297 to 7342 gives -0.13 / 15.2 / 22.9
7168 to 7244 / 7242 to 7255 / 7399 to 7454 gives -0.49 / 15.6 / 26.3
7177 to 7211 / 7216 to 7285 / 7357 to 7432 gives -1.82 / 15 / 25.7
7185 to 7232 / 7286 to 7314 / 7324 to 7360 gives -1.15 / 15.5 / 23.8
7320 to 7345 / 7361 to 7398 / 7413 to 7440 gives -0.86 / 23.4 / 26.4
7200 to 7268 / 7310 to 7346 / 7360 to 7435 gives -2.14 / 17.1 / 25.8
